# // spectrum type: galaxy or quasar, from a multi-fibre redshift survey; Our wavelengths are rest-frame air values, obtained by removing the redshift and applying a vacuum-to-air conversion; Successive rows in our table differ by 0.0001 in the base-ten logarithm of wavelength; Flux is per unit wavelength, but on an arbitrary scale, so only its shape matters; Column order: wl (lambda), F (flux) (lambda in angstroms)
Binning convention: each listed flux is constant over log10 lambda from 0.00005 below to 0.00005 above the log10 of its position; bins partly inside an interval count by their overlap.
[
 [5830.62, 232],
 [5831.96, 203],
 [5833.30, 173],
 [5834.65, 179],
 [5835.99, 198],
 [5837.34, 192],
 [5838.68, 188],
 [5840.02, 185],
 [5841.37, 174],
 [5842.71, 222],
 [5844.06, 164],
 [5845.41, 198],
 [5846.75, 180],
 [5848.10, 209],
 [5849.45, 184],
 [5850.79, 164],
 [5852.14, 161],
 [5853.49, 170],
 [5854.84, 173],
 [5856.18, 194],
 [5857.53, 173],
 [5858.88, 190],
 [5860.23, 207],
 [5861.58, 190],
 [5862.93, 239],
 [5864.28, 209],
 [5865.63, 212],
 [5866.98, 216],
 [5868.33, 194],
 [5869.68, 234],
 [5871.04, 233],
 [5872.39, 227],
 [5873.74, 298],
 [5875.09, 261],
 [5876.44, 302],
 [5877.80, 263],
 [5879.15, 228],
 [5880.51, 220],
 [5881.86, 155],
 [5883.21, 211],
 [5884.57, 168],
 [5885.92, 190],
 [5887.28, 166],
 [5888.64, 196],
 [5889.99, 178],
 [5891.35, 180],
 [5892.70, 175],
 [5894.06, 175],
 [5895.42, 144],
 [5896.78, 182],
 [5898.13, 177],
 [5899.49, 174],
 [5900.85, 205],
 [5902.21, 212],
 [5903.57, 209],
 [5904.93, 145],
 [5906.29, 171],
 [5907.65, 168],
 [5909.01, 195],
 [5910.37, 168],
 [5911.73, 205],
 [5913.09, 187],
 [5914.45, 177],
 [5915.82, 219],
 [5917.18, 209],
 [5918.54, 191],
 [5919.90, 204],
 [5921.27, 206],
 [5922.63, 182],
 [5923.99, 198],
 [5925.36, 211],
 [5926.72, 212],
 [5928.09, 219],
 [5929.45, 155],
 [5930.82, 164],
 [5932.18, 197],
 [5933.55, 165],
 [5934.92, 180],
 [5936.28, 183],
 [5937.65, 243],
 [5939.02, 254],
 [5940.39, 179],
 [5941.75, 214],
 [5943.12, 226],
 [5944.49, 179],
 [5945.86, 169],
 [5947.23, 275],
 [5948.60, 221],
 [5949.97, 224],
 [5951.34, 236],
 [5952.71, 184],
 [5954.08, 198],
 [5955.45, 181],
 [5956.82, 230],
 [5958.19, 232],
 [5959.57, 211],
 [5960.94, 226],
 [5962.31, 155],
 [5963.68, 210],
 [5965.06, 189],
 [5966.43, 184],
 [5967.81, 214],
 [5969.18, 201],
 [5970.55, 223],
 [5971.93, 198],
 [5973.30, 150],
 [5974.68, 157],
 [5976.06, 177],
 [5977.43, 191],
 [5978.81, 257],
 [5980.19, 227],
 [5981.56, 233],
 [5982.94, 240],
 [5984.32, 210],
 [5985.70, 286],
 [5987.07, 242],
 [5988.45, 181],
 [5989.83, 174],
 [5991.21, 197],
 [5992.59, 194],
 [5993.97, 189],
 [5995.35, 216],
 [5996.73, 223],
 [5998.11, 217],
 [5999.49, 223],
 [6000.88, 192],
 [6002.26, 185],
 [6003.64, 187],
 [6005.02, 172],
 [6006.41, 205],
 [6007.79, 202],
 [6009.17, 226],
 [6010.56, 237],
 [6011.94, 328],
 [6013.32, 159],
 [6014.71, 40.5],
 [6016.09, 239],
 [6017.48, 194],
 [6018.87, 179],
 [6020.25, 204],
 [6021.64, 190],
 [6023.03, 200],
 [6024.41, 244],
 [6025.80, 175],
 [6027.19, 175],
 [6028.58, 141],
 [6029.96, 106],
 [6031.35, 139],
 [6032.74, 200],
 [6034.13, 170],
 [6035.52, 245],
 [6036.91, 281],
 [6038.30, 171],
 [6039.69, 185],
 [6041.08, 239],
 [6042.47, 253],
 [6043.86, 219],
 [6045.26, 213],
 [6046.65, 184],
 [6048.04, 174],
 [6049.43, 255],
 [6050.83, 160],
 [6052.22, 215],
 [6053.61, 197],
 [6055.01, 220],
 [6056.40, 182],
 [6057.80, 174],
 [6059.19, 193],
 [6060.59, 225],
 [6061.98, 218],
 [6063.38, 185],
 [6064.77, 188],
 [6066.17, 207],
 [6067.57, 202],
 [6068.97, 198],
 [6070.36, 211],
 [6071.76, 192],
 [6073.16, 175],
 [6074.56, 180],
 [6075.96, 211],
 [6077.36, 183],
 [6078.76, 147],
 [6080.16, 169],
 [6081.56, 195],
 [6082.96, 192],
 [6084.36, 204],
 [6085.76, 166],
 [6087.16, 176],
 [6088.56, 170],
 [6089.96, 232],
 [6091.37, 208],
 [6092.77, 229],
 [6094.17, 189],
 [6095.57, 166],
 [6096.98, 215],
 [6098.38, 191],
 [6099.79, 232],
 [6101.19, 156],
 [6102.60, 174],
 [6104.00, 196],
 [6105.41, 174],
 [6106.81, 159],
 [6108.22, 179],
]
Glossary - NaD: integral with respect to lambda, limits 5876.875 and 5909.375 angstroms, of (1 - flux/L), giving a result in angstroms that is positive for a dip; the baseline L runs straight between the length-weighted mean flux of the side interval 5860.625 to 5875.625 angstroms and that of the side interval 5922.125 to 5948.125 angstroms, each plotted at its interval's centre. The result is 4.49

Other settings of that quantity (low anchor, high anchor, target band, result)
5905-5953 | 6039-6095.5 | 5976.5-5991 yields -1.77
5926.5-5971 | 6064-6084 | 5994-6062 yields -1.53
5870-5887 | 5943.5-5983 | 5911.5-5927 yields 1.26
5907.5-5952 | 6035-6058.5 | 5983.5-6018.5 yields 0.25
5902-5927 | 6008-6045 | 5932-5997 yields -3.95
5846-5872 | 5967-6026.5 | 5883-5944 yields 2.89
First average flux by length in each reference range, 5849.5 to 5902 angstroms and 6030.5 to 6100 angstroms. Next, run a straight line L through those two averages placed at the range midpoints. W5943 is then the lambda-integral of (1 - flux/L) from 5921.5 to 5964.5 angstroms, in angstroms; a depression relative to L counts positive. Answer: -0.8 angstroms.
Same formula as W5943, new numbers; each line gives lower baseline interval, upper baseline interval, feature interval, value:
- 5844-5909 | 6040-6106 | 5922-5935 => 0.6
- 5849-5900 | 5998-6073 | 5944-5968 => -0.9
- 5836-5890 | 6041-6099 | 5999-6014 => -0.9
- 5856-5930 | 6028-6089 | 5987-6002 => -0.5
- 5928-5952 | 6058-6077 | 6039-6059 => -0.6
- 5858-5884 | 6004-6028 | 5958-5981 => 0.8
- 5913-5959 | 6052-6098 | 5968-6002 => -1.4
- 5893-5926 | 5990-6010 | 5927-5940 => -0.3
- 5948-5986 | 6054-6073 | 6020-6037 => 1.3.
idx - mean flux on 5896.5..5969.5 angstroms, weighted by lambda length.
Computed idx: 198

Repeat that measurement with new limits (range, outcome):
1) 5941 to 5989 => 210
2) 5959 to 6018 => 204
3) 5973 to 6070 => 201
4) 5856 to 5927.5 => 201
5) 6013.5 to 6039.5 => 183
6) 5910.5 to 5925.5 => 197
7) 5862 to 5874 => 226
